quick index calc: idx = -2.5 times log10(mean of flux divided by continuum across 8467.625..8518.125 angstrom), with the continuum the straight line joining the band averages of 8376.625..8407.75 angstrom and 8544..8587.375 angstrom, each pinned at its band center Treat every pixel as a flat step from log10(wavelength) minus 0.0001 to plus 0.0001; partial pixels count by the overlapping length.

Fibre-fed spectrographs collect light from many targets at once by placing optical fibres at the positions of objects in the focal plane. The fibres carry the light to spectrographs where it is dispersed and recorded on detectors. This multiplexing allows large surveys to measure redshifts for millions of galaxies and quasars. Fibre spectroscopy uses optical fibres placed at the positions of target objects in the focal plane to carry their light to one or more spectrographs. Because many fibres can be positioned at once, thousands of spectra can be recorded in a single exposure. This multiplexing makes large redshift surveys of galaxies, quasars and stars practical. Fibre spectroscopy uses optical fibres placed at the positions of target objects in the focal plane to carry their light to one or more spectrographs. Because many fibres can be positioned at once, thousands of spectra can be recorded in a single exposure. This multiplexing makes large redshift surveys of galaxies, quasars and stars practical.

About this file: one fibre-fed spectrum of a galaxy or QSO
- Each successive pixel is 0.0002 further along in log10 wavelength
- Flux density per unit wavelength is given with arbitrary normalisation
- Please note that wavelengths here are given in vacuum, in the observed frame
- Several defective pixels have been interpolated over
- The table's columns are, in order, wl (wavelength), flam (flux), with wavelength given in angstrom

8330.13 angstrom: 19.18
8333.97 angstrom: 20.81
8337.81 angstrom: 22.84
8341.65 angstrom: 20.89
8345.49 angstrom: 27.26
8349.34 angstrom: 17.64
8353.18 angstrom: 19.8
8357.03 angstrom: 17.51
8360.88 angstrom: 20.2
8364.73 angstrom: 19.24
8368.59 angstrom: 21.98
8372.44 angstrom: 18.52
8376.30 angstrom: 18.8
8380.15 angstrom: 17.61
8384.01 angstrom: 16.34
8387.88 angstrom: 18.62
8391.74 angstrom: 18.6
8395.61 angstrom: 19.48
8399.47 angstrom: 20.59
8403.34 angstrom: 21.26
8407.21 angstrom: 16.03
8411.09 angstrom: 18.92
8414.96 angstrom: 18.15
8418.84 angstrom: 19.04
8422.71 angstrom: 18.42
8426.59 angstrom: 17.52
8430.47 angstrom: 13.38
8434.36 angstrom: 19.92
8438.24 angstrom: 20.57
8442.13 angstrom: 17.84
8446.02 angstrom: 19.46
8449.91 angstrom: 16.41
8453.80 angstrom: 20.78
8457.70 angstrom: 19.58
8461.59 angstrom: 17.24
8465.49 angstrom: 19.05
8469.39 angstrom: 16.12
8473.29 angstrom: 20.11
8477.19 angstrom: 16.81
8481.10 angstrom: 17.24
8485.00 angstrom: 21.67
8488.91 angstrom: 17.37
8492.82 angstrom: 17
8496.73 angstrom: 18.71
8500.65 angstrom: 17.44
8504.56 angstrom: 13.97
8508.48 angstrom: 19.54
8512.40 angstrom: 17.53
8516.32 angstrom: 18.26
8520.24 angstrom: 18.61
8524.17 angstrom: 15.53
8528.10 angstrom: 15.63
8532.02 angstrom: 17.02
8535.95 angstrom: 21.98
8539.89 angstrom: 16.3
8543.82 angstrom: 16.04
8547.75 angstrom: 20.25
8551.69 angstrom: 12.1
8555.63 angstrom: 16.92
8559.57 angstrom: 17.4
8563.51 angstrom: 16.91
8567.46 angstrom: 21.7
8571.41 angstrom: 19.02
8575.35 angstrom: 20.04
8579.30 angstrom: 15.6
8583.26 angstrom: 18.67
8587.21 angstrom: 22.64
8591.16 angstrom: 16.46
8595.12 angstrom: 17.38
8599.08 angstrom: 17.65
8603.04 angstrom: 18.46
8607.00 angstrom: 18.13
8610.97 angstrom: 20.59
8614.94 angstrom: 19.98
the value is 0.03 mag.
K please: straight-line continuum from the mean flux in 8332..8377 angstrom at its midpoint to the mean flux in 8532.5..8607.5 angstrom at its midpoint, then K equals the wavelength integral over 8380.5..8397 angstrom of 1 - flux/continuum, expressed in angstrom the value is 1.60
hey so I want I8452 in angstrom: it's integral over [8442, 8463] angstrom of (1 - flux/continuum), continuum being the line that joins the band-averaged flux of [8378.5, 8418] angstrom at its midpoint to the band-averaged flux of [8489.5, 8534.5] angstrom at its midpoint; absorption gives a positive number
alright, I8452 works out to -0.8 angstrom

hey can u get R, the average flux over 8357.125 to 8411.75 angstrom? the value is 19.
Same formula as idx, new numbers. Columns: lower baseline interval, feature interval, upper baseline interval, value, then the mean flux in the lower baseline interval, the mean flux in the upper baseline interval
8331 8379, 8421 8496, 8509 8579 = 0.039 mag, 20.4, 17.7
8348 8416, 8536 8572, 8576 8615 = 0.061 mag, 18.9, 18.5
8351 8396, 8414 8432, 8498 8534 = 0.055 mag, 18.9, 17.1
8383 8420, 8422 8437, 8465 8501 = 0.071 mag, 18.8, 18.1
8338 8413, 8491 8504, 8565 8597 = 0.109 mag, 19.5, 18.9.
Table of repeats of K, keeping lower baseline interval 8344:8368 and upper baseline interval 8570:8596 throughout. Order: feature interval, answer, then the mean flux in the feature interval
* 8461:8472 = 1.0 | 17.7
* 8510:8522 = 0.6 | 18.2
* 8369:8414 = 2.8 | 18.7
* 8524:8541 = 1.3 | 17.5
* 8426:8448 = 1.7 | 18.1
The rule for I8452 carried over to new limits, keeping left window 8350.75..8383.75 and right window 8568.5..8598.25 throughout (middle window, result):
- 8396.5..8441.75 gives 1.0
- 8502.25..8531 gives 2.7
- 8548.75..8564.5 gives 2.2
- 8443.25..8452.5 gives 0.4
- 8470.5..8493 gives 0.5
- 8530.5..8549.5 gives 0.4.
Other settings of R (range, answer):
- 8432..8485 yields 18.6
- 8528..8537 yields 18.4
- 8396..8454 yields 18.5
